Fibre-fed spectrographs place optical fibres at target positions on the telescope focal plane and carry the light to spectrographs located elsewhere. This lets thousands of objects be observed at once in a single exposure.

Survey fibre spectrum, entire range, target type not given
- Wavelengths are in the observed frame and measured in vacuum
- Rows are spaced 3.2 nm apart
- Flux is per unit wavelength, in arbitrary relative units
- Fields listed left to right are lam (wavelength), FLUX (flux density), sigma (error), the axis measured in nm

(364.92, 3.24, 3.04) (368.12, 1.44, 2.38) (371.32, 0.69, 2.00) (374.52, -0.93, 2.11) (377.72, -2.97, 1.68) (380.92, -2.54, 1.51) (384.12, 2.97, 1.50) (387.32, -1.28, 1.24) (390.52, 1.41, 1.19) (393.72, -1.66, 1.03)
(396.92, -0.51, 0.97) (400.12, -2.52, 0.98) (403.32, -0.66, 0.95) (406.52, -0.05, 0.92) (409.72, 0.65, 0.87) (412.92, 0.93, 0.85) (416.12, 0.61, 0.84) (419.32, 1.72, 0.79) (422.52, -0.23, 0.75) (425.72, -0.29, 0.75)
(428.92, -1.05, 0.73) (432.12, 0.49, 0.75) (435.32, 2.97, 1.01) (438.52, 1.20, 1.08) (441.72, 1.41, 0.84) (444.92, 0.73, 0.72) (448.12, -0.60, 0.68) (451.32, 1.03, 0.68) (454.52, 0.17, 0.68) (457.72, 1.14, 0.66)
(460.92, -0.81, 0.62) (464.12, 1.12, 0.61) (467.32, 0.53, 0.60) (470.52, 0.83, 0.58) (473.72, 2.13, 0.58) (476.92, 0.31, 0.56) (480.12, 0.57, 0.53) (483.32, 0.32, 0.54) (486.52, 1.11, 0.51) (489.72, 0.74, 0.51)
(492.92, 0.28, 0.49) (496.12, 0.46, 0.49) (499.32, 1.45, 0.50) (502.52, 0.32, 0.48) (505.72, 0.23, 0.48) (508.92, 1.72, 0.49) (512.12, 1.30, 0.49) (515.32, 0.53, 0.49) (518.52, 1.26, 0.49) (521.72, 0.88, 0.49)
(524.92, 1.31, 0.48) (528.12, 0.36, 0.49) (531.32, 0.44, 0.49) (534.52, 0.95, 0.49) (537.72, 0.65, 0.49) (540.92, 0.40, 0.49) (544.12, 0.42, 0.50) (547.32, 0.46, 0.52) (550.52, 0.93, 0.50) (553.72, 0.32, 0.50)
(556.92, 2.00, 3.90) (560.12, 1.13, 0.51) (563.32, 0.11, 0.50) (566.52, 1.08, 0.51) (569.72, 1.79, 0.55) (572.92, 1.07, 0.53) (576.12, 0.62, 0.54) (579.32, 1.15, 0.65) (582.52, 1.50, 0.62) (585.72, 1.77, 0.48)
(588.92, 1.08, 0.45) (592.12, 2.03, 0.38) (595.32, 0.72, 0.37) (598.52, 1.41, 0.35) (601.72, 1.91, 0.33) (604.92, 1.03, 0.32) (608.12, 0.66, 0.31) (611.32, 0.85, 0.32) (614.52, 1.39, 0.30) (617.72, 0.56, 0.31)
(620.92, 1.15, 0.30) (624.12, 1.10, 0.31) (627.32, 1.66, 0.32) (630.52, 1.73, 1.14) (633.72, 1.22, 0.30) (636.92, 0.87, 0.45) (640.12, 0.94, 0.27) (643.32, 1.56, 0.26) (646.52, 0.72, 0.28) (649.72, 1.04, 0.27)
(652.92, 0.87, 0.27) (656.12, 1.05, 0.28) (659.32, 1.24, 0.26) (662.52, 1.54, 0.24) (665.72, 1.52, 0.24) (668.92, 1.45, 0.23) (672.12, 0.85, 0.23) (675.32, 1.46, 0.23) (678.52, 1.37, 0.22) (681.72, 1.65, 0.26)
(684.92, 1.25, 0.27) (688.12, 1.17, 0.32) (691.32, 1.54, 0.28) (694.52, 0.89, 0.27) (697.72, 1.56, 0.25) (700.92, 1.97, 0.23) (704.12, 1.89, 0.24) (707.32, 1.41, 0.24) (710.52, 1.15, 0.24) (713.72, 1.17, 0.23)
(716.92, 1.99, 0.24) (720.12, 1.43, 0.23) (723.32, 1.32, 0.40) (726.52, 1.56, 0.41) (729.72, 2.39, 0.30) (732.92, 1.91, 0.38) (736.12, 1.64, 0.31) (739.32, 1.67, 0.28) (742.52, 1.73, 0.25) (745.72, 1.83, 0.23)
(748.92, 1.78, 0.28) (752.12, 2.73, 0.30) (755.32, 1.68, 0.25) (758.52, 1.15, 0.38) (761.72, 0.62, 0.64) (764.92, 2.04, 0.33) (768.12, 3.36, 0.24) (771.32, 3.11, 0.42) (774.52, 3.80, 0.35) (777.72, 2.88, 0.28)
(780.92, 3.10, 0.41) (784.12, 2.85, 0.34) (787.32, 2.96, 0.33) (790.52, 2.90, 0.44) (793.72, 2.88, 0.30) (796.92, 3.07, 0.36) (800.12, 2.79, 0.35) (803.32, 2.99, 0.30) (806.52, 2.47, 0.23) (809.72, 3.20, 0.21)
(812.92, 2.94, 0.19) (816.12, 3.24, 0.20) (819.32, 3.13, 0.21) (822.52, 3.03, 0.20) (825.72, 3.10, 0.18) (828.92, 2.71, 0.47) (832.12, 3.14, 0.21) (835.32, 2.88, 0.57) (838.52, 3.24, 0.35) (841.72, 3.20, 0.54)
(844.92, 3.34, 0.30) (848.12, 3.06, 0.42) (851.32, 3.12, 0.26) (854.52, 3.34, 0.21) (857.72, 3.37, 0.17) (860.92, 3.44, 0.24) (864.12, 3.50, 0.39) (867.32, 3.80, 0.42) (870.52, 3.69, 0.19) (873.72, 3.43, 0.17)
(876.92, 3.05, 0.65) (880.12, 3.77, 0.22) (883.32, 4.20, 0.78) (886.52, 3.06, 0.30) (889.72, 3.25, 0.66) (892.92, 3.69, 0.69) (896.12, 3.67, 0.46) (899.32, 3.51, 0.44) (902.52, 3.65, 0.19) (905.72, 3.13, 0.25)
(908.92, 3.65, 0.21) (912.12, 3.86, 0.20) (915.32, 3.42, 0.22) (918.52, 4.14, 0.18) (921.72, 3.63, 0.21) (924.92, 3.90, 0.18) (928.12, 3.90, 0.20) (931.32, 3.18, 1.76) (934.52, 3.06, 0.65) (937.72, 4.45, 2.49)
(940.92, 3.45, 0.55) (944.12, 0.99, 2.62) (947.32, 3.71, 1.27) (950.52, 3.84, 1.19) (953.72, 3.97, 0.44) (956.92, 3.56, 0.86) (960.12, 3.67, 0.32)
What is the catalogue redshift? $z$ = 0.924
